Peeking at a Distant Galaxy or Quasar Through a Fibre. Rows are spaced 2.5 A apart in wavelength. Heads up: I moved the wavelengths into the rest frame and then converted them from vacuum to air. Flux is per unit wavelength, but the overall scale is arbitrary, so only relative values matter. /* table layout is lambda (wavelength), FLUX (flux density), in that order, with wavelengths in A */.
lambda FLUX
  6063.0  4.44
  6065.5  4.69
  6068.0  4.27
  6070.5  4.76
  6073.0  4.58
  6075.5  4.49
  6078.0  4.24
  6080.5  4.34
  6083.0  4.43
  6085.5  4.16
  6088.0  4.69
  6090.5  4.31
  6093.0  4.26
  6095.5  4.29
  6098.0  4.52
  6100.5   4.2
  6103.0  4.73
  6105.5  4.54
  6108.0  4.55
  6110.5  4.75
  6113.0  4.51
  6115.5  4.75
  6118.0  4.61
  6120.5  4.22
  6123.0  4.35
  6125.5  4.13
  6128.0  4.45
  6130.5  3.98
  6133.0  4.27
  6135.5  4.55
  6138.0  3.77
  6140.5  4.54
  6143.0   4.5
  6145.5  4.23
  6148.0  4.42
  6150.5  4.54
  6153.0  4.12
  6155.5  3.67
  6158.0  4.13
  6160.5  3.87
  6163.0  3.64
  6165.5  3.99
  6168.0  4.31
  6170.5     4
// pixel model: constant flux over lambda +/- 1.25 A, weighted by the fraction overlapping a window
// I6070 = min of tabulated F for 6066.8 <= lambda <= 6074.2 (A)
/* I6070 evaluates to 4.27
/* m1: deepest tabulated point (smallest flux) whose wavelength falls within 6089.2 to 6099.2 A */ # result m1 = 4.26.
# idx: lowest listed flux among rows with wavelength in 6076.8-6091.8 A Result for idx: 4.16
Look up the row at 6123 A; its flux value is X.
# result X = 4.35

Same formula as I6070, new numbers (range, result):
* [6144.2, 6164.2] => 3.64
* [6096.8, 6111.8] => 4.2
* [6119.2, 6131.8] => 3.98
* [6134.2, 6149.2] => 3.77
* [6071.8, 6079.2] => 4.24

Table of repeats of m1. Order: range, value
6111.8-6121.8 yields 4.22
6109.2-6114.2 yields 4.51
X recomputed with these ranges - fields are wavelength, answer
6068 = 4.27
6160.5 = 3.87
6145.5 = 4.23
